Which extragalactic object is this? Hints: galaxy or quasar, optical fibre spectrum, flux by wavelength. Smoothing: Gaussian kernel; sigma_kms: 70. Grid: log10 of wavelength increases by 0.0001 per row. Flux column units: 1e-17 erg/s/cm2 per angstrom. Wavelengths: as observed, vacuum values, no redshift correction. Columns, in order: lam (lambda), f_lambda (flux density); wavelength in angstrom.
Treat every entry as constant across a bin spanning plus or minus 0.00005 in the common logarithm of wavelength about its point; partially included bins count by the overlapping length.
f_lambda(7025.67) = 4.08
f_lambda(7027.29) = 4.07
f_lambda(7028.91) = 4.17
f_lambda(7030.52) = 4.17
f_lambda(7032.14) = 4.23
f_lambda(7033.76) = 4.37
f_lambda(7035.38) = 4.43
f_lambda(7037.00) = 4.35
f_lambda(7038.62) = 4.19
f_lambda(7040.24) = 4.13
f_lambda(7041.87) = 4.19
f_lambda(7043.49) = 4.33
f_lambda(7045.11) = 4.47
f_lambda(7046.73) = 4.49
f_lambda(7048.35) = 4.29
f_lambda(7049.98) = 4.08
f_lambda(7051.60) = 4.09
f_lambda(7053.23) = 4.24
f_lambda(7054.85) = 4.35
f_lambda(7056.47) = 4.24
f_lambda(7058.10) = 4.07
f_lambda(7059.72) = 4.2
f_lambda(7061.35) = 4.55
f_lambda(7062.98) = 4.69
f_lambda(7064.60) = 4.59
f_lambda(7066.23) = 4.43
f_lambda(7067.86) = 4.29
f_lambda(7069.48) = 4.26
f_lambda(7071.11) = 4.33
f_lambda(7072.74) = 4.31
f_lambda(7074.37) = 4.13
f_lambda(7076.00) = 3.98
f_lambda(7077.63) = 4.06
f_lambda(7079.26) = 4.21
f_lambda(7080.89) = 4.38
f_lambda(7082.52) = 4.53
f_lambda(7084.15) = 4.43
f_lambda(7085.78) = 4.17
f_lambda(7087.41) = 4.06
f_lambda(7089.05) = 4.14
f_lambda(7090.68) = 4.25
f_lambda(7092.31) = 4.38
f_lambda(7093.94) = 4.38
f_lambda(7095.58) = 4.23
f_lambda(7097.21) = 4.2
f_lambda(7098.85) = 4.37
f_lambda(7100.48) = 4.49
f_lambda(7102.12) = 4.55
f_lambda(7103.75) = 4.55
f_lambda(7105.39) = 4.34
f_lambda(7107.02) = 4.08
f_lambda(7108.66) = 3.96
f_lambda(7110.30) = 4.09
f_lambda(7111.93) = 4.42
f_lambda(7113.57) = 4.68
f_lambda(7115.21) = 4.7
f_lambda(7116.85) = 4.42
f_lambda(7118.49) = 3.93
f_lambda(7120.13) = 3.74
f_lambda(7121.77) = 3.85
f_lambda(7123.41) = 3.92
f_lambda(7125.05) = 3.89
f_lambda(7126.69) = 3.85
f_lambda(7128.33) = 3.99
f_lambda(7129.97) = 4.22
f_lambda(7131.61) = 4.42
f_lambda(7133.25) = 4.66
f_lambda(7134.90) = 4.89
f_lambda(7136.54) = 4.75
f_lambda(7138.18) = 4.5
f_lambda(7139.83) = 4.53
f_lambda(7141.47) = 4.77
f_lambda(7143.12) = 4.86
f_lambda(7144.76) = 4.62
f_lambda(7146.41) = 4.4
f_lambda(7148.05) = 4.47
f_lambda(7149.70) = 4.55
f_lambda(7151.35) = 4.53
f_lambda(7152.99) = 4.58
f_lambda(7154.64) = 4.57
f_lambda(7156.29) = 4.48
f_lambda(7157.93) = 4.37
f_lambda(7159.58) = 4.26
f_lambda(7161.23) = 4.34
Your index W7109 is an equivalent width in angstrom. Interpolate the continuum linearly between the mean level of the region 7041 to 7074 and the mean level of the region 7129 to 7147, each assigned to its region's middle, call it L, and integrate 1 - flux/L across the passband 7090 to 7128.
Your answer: 2.3 angstrom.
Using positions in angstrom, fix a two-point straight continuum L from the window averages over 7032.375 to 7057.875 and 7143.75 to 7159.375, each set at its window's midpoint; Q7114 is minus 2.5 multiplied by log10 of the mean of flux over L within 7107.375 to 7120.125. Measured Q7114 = 0.039 mag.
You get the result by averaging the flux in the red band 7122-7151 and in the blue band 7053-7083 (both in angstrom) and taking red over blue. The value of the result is 1.03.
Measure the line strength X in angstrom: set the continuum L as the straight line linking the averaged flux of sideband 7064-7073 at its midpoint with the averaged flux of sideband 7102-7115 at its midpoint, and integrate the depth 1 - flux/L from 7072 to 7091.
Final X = 0.6 angstrom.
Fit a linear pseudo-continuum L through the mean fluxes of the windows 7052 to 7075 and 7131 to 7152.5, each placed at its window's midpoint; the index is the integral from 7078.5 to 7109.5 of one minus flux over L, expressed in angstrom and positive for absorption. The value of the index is 1.0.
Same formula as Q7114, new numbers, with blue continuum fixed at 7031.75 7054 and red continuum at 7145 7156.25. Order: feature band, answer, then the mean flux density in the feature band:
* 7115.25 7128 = 0.12 mag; 3.99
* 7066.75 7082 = 0.03 mag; 4.23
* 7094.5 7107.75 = 0.01 mag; 4.35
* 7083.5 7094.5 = 0.03 mag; 4.25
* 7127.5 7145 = -0.02 mag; 4.56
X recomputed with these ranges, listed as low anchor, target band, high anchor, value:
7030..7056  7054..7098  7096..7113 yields 0.04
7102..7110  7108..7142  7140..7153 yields 0.98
